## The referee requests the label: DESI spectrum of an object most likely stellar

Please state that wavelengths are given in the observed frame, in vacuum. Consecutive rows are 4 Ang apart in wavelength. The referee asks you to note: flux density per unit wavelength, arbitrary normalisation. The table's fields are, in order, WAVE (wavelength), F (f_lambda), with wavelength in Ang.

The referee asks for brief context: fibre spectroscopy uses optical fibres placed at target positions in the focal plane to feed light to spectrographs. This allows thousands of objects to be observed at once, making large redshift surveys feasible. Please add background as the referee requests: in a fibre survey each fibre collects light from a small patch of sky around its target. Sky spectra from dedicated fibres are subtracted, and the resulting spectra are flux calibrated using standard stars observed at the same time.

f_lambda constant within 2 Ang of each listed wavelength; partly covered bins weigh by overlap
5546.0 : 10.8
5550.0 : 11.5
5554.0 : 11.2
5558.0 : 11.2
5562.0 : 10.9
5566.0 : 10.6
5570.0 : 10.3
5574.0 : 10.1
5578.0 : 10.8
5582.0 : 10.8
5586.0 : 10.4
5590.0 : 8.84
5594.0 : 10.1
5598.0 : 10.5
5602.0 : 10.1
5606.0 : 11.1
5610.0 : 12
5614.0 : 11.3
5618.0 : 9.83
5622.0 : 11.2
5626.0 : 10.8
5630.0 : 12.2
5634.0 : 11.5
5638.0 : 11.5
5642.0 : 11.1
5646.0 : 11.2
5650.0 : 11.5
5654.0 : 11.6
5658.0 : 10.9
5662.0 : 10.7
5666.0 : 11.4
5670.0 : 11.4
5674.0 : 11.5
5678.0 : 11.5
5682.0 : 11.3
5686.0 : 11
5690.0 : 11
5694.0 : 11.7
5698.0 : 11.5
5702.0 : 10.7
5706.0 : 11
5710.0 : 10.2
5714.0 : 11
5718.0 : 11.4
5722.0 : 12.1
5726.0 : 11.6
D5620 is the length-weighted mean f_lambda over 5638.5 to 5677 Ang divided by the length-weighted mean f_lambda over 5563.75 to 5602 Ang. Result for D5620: 1.1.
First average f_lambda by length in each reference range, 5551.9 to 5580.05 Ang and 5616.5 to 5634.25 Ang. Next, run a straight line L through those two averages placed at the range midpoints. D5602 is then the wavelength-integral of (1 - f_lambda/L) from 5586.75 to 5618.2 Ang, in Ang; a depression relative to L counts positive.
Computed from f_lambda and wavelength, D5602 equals 1.3 Ang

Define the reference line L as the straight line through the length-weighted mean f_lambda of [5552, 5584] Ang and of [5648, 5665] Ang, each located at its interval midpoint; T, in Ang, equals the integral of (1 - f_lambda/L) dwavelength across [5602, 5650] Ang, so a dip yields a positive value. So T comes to -0.77 Ang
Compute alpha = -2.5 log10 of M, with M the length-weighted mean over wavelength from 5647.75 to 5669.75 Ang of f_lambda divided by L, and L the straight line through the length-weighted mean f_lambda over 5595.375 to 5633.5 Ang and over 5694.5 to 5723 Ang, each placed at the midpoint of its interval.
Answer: -0.017 mag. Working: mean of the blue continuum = 11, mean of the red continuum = 11.1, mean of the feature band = 11.2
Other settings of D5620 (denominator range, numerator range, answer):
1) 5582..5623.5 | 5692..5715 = 1.05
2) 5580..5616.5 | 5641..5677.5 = 1.07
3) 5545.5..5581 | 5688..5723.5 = 1.03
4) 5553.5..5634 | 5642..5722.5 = 1.05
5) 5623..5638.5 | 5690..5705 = 0.98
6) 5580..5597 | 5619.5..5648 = 1.13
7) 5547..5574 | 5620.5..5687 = 1.04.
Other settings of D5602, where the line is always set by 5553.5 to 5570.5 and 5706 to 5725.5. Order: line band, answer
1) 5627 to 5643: -0.8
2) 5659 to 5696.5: -0.6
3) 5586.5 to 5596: 1.1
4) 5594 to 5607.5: 0.6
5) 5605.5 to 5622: -0.2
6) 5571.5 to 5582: 0.4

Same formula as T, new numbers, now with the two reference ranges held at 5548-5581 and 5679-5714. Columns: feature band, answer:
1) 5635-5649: -0.4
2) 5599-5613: -0.2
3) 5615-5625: 0.3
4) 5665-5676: -0.4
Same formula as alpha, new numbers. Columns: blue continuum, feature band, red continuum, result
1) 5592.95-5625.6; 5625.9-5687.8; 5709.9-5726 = -0.03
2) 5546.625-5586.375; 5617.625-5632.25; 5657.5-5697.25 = -0.01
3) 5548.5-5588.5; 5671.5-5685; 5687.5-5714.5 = -0.04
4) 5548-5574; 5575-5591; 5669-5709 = 0.07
